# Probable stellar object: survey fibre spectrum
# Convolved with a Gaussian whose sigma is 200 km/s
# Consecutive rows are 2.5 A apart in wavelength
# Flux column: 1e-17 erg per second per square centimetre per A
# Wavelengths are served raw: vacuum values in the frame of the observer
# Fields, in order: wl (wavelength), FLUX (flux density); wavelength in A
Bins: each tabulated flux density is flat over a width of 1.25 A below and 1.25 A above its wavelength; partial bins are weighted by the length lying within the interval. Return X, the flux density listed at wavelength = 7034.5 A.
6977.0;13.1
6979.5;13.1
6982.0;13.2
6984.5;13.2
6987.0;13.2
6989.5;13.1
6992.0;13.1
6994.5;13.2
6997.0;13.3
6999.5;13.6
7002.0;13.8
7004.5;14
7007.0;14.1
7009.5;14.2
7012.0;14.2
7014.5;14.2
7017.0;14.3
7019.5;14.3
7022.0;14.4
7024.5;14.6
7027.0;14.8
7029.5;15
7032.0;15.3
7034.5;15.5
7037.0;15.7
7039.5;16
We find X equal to 15.5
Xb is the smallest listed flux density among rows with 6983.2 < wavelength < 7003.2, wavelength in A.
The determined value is 13.1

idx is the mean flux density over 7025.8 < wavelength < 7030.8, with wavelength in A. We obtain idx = 14.9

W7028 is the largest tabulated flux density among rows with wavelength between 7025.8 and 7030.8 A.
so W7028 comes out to 15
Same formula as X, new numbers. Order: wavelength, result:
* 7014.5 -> 14.2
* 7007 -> 14.1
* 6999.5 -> 13.6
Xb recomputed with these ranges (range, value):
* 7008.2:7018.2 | 14.2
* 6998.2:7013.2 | 13.6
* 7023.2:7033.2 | 14.6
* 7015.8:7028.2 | 14.3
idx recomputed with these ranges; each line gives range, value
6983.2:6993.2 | 13.2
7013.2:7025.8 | 14.4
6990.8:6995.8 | 13.2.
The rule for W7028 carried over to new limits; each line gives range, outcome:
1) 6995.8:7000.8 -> 13.6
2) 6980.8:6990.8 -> 13.2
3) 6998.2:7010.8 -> 14.2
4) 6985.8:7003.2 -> 13.8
